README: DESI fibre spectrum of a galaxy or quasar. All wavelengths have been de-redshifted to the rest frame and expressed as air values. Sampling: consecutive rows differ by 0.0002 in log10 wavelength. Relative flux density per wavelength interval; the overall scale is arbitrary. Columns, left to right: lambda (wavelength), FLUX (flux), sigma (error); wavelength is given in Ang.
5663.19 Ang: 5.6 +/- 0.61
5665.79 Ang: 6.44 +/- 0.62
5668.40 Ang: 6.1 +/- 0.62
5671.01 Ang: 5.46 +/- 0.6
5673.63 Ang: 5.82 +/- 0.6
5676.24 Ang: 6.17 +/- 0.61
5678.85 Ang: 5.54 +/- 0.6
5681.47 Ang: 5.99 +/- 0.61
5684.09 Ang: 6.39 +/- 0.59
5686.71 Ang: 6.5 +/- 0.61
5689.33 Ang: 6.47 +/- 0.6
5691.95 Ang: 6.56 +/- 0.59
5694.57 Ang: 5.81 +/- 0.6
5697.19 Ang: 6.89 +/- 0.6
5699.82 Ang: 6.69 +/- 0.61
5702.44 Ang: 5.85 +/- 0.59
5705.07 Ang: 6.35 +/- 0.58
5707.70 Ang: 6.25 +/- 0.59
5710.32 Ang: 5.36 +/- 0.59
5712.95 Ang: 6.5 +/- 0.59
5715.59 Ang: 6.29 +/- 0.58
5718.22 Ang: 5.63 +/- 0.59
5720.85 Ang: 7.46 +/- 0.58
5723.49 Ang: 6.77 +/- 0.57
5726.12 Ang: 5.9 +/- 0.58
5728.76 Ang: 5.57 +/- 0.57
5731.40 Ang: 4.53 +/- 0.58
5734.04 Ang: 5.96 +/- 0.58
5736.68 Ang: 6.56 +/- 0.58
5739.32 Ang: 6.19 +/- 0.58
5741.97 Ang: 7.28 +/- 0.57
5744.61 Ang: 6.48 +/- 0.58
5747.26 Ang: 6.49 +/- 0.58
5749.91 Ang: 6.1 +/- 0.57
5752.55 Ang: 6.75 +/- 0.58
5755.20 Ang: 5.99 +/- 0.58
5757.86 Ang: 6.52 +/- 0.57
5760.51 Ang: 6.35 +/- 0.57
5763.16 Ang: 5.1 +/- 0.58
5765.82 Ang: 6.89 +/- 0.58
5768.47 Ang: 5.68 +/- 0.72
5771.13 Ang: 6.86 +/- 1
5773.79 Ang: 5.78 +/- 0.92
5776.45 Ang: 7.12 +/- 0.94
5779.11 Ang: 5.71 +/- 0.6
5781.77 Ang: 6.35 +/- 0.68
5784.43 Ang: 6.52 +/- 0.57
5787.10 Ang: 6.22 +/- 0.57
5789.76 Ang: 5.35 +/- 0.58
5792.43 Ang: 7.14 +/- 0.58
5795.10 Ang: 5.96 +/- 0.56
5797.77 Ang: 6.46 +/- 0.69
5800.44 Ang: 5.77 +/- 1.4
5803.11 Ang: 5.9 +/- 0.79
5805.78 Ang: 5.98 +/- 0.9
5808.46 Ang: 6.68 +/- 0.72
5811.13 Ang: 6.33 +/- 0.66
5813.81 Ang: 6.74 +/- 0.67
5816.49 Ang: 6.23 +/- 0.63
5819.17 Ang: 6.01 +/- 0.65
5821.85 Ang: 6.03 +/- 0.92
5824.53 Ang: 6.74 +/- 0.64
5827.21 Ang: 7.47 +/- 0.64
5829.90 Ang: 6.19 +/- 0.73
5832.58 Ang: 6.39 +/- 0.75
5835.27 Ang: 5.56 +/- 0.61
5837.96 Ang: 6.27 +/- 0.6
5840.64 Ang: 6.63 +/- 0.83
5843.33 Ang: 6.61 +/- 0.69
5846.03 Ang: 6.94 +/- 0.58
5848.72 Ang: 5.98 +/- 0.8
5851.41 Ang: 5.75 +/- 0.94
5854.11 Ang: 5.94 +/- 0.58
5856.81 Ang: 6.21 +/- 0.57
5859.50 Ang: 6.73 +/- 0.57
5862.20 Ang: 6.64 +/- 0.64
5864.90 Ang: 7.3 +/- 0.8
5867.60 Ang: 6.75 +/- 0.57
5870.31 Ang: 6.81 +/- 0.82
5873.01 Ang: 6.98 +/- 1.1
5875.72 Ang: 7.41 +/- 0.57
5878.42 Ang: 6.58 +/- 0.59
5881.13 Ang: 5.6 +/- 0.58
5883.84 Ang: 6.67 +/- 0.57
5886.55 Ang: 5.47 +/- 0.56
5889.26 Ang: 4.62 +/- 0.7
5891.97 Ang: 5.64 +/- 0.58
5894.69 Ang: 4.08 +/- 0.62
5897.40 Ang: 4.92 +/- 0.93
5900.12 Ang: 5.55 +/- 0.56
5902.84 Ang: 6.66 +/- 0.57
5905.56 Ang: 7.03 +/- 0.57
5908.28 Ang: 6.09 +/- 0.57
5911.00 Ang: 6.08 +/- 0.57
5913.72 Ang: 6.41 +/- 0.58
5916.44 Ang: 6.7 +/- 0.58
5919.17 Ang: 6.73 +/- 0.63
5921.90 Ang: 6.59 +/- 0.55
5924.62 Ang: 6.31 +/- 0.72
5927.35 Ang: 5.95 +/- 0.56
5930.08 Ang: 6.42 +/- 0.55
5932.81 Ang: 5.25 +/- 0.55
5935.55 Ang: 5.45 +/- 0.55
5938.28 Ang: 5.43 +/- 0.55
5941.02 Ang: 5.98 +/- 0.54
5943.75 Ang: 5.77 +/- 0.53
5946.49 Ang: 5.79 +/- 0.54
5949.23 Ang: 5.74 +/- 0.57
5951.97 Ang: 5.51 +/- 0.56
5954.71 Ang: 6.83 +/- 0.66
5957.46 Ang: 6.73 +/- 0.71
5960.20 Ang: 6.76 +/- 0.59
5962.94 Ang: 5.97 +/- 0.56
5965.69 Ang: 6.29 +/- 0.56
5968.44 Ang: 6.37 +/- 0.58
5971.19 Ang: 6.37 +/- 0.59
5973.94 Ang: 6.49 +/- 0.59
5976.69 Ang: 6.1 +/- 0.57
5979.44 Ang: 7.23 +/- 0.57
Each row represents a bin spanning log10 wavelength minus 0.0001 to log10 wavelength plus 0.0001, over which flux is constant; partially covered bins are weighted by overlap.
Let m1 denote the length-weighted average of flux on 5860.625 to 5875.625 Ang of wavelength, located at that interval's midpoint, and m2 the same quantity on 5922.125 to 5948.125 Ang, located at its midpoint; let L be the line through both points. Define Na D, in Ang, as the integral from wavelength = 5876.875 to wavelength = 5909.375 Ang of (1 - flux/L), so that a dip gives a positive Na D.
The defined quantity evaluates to 3.85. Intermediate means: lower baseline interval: 6.93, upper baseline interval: 5.85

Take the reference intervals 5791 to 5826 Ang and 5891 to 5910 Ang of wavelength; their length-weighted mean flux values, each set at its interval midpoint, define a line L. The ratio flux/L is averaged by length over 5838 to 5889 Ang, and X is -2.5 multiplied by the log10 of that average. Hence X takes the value -0.088 mag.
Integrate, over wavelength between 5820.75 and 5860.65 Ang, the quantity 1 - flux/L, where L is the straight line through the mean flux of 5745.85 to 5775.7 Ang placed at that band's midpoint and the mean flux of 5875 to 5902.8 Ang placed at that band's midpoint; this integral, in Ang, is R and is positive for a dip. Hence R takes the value -3.3 Ang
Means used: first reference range 6.24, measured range 6.36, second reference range 5.66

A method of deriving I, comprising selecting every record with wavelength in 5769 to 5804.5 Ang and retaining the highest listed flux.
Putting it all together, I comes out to 7.14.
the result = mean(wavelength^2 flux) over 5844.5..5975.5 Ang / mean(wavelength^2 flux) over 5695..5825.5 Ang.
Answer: 1.04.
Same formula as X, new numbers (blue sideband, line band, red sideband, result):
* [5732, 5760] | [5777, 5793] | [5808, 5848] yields 0.03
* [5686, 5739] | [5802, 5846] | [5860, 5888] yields 0.02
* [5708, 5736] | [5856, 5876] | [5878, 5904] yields -0.22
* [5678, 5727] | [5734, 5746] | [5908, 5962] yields -0.05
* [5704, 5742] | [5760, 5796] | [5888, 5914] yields -0.04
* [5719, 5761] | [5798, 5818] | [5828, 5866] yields 0.02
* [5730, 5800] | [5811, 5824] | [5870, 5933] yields -0.02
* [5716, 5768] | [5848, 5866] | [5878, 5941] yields -0.06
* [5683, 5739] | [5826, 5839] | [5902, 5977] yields -0.03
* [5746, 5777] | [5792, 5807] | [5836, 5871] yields 0.04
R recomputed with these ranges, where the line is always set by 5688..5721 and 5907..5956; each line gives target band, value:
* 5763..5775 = 0.1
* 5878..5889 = 0.4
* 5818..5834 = -0.8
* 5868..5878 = -1.4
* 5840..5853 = -0.5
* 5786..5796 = 0.0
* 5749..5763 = 0.0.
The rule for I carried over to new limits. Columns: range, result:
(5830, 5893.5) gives 7.41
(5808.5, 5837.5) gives 7.47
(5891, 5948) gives 7.03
